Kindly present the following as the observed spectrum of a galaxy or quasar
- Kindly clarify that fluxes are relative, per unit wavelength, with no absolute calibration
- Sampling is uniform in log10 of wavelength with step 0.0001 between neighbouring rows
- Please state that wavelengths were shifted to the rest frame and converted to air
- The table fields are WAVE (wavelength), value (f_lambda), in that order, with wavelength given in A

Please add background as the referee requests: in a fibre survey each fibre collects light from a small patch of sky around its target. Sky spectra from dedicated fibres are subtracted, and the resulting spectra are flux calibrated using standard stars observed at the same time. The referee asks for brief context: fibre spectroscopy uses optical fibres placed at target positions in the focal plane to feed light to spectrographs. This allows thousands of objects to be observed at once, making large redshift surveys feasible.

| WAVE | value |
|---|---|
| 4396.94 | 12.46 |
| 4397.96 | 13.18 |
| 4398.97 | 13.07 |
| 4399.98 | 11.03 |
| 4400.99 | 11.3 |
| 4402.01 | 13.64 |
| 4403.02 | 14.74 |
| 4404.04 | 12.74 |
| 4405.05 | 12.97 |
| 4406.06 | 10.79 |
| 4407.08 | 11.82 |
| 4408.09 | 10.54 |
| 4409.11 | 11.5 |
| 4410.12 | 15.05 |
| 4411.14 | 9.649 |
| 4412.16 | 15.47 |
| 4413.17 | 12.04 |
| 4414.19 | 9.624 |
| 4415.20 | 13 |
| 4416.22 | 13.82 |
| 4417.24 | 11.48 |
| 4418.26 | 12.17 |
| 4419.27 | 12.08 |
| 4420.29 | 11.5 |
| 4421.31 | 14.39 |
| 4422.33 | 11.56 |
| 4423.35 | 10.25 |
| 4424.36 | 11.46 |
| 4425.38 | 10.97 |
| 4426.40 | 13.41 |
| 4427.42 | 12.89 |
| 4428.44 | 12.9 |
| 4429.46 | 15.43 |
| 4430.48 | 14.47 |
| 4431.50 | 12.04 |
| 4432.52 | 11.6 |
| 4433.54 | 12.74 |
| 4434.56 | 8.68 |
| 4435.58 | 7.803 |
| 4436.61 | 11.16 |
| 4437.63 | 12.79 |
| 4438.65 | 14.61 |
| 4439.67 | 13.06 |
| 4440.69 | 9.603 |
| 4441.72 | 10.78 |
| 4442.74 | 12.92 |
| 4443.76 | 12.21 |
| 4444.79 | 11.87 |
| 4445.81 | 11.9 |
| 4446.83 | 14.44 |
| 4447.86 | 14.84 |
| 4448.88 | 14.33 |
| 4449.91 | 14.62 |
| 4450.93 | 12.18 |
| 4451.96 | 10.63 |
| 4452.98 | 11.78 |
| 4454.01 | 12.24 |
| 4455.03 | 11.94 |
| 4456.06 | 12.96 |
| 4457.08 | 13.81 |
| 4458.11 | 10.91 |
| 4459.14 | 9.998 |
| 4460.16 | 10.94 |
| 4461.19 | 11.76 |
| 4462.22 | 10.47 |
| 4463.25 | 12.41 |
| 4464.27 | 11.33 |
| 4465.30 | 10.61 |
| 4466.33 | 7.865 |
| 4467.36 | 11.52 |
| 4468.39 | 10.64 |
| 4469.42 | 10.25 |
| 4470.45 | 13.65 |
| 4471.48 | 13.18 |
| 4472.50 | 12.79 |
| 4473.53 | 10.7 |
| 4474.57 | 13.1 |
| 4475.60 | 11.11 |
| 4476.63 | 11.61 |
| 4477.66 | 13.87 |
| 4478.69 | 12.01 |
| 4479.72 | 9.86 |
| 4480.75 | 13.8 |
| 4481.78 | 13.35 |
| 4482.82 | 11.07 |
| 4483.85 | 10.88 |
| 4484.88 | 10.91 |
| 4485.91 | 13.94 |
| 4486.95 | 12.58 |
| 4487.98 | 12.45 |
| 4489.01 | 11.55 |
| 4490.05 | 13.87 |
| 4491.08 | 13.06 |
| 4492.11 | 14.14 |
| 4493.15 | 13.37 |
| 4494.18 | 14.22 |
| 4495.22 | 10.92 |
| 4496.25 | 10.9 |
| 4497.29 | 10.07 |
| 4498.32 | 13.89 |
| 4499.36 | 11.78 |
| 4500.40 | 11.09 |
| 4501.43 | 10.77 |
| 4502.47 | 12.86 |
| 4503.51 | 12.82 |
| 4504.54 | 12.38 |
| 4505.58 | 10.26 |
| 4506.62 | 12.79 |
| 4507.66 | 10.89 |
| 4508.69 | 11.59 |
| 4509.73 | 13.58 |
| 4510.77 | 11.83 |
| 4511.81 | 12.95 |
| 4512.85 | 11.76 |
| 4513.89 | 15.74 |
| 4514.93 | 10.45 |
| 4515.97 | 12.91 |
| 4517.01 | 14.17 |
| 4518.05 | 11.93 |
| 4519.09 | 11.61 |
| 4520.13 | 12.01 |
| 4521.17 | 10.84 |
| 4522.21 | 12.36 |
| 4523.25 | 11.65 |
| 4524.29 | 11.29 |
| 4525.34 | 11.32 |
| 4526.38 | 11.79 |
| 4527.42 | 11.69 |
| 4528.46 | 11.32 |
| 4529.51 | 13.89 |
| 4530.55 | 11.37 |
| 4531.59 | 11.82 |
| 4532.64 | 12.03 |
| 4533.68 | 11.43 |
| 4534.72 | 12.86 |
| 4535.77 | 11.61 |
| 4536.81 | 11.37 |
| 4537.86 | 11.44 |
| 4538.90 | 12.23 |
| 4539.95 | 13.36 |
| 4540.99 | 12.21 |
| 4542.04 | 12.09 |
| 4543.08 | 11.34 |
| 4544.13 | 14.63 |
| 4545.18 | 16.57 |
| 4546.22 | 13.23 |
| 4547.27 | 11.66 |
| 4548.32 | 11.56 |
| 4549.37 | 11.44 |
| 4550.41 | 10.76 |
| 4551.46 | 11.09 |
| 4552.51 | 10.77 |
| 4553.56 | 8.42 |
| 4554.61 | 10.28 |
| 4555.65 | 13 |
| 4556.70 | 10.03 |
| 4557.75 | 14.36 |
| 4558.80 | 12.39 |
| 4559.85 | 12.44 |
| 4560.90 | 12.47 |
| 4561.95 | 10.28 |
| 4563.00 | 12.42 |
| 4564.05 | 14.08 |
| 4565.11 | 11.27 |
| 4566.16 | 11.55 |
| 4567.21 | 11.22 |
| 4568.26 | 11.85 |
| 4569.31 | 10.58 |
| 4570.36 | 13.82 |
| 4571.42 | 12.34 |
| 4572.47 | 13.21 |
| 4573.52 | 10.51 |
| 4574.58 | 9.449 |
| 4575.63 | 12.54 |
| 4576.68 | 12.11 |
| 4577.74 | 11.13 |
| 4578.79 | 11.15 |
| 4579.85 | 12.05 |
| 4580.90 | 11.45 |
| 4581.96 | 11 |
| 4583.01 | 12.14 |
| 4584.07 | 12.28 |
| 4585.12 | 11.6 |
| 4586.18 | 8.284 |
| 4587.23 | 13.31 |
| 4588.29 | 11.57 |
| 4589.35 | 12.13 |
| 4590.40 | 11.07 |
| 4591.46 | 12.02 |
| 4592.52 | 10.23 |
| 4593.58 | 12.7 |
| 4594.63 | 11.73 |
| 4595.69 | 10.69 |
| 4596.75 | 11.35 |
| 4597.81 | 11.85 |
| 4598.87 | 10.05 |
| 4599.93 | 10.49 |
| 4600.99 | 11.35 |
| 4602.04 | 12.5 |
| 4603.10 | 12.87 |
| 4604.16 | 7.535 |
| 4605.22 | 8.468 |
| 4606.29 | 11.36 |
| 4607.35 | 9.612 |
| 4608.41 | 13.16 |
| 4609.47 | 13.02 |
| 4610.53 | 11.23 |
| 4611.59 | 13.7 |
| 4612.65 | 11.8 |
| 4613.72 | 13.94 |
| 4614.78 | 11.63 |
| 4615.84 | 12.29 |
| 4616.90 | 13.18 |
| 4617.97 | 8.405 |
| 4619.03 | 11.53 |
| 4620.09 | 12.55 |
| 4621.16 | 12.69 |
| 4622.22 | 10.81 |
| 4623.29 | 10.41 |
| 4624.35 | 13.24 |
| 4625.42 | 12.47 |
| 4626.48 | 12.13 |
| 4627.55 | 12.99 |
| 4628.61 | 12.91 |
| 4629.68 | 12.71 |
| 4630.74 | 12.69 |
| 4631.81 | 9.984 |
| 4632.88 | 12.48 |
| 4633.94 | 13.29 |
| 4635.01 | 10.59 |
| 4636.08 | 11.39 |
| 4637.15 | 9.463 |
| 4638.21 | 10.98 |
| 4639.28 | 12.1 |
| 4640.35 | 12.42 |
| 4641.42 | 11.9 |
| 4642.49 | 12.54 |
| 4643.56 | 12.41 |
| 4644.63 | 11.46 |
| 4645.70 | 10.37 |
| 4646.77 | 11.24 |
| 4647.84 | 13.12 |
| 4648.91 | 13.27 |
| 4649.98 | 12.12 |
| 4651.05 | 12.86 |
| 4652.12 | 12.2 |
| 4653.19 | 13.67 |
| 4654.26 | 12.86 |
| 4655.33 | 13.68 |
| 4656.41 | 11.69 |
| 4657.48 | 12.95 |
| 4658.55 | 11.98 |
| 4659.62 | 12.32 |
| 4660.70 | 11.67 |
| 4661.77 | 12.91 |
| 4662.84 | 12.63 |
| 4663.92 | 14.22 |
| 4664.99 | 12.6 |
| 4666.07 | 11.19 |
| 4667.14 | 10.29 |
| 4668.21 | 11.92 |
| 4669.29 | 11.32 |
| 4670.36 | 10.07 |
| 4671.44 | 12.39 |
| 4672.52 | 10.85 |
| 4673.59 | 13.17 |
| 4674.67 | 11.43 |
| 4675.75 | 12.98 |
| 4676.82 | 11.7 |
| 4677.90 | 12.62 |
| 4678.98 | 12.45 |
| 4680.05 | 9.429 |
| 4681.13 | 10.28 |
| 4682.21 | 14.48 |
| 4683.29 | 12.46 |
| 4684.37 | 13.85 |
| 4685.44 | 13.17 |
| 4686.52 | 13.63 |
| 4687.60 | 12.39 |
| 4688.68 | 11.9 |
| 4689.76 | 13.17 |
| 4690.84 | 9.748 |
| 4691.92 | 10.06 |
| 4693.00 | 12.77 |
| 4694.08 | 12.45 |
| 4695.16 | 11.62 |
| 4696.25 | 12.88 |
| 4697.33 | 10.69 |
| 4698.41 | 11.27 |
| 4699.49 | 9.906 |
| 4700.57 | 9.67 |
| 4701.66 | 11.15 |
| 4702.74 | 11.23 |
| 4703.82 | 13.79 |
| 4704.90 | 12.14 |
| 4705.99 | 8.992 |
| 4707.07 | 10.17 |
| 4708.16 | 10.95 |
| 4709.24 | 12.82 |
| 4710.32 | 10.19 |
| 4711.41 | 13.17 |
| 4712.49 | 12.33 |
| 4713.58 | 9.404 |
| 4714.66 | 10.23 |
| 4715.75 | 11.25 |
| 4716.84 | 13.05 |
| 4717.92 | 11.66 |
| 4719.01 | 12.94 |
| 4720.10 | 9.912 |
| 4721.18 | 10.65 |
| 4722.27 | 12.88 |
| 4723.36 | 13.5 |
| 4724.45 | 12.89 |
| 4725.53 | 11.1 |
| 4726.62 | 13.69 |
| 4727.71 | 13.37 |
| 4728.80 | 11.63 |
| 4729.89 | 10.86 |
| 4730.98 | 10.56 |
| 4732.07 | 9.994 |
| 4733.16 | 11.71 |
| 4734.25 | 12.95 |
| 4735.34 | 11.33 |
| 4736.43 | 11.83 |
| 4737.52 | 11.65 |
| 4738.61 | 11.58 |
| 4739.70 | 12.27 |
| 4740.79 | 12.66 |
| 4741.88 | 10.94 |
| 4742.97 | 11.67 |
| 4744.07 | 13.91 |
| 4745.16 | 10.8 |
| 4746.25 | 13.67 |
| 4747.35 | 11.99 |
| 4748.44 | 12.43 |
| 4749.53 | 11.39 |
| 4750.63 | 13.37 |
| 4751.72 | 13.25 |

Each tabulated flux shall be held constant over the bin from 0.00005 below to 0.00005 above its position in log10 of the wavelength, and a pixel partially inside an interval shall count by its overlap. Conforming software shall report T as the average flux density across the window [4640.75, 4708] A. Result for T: 12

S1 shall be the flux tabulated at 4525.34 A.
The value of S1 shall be 11.32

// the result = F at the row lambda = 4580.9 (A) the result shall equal 11.45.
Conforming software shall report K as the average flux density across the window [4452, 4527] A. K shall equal 12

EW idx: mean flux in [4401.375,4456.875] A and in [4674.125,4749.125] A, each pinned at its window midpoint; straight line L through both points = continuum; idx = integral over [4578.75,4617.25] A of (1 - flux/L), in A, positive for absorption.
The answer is 1.57 A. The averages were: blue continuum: 12.3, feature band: 11.5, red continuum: 11.8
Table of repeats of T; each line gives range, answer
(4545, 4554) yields 11.6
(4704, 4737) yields 11.6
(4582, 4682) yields 11.8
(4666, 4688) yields 12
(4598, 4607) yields 10.6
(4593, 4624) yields 11.5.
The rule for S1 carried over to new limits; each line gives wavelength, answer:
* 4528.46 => 11.32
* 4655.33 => 13.68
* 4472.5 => 12.79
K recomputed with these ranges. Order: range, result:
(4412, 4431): 12.5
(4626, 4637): 12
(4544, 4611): 11.6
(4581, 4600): 11.4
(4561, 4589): 11.7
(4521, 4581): 11.9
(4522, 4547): 12.3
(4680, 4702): 11.8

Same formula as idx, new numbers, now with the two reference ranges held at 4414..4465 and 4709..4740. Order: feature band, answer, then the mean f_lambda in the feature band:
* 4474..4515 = -0.7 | 12.3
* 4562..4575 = 0.2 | 11.8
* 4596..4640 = 1.0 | 11.6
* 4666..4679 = 0.1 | 11.7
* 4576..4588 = 0.4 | 11.5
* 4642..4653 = -0.3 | 12.2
